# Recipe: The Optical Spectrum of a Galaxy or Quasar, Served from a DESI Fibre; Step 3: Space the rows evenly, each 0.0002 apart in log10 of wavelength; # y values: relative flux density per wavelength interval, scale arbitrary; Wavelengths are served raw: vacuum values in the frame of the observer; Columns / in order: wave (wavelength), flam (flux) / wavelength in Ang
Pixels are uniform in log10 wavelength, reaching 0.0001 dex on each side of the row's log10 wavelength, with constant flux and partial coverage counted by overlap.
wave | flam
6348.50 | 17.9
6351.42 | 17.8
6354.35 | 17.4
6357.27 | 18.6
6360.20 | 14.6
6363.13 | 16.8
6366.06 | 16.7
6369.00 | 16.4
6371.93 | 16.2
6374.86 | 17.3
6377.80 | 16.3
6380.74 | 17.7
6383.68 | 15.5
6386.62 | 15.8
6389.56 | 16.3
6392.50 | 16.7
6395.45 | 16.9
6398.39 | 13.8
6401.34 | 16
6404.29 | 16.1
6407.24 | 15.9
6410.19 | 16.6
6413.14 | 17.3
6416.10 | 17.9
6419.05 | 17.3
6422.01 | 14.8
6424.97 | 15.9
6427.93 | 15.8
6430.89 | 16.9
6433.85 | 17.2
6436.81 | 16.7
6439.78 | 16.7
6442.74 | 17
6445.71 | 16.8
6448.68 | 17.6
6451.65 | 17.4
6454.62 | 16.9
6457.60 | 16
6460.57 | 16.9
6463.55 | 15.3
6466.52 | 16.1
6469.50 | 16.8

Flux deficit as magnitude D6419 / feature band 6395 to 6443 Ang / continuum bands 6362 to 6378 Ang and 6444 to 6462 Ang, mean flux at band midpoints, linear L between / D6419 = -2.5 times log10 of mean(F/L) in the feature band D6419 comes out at 0.03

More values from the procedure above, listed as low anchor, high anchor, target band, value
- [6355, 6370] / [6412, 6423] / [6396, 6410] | 0.079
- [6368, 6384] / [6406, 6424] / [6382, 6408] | 0.049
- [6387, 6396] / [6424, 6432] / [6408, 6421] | -0.052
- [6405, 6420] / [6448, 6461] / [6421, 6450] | 0.024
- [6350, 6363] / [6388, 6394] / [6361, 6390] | 0.019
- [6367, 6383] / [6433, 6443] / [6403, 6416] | 0.011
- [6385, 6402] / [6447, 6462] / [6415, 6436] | -0.005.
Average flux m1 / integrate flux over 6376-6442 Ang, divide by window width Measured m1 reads 16.4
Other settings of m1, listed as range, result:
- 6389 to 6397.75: 16.4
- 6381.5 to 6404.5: 15.9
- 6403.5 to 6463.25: 16.7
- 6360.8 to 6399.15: 16.3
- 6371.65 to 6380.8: 16.8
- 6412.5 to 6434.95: 16.6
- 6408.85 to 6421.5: 17.1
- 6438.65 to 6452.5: 17.1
